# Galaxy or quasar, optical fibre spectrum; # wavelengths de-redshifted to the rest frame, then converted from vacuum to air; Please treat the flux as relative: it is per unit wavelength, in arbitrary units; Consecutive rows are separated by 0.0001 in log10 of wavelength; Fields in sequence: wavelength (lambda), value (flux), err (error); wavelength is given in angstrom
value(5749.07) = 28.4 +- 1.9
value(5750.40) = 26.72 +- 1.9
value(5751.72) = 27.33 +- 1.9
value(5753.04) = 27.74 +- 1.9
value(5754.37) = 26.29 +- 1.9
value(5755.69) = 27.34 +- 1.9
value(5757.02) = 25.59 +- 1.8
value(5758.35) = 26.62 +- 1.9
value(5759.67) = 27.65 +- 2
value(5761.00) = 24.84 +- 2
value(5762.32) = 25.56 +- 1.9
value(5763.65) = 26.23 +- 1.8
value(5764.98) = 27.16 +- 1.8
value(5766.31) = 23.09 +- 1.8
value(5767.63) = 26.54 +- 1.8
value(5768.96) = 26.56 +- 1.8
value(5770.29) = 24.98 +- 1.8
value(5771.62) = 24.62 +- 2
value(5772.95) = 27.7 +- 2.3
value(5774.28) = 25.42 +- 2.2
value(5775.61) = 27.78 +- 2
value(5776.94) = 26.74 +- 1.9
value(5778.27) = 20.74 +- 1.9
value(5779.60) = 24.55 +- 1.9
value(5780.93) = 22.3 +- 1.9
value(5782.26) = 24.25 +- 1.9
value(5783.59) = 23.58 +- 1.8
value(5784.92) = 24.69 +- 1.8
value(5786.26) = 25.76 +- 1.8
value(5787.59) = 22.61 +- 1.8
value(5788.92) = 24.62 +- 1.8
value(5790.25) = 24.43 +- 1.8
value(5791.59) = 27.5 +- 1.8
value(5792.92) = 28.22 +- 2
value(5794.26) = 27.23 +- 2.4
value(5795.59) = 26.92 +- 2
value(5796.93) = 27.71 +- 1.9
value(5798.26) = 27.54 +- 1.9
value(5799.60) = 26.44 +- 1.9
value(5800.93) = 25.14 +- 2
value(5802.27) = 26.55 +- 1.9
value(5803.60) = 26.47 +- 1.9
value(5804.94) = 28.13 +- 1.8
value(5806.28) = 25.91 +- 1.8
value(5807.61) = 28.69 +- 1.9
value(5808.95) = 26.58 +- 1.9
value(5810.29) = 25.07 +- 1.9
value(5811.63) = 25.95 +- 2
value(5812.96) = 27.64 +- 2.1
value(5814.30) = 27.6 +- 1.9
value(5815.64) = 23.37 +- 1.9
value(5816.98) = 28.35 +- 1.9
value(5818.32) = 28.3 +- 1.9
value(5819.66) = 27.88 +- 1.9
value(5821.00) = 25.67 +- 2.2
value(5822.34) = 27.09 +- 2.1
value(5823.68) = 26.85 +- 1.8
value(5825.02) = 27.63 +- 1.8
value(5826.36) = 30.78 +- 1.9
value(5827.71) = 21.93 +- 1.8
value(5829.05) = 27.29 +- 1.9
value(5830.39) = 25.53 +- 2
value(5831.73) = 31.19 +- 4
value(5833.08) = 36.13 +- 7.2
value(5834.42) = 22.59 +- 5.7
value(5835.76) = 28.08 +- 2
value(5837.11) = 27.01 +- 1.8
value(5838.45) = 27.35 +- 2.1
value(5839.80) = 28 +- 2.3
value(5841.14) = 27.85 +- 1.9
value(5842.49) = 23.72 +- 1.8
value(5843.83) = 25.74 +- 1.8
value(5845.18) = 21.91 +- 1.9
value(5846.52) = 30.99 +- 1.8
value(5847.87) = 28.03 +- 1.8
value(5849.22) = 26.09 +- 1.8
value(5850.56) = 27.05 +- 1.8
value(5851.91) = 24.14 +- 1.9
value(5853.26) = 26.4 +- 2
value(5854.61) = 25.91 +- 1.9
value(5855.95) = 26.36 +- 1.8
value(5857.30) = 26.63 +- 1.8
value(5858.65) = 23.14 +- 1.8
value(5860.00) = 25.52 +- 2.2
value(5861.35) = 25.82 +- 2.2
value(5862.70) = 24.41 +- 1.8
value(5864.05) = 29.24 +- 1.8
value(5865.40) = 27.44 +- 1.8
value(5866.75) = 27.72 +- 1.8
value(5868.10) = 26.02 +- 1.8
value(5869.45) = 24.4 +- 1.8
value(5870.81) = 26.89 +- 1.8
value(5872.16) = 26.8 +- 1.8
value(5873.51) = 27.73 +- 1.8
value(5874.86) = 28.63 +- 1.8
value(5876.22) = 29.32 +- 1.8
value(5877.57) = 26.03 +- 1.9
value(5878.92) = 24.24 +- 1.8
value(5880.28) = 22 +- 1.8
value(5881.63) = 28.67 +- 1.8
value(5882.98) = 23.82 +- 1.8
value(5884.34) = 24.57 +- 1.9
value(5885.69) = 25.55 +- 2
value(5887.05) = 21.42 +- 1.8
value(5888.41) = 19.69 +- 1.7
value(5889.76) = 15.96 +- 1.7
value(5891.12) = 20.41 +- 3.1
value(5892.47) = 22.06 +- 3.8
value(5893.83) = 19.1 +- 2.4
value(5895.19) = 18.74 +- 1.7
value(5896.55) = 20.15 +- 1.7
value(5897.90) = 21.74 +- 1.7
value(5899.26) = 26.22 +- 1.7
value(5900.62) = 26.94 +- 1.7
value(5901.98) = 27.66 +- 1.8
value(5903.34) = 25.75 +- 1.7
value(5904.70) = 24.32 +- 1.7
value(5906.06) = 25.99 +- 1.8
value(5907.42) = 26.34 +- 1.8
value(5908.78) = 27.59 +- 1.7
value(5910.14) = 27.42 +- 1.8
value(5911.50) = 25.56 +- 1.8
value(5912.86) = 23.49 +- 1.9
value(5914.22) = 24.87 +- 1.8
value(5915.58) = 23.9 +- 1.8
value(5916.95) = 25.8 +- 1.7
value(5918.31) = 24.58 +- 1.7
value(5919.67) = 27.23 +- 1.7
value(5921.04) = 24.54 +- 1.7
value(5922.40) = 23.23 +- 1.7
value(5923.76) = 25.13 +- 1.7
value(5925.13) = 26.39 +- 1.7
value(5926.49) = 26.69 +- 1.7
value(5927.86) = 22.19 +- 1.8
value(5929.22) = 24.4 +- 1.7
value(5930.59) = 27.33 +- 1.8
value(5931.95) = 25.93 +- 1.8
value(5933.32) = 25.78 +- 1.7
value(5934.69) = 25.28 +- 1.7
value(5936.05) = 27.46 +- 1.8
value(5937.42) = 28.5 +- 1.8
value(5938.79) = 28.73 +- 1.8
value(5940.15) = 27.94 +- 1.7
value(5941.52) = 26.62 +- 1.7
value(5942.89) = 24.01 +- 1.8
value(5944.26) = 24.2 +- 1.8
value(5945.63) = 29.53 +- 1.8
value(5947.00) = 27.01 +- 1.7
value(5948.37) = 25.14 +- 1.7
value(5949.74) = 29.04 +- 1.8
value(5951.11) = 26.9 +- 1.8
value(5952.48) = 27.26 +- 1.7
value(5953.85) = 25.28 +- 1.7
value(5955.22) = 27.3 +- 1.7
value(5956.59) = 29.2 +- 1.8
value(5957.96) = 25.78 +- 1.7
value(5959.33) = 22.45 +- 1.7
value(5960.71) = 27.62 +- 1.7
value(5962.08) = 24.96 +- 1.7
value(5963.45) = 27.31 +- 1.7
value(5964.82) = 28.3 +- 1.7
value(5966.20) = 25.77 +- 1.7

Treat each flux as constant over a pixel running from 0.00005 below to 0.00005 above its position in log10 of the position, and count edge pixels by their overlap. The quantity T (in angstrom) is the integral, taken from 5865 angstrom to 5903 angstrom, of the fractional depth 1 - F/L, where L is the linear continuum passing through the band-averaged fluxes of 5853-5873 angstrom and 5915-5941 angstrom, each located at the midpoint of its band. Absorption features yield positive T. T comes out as 2.64 angstrom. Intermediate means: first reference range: 26.2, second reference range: 25.9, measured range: 24.3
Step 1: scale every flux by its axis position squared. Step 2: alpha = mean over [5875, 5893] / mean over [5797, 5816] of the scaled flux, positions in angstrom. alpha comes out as 0.9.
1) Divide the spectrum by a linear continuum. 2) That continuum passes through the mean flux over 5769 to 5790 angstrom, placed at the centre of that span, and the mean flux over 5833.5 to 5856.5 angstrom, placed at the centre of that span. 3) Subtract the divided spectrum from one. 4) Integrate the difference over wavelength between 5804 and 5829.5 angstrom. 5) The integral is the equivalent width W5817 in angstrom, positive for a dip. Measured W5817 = -1.2 angstrom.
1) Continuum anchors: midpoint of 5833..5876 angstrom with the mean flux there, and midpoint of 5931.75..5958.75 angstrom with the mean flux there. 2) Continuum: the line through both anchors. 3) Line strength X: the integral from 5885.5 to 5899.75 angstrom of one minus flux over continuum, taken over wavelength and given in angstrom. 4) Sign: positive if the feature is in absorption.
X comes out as 3.2 angstrom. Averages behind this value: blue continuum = 26.6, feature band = 20.8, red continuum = 26.8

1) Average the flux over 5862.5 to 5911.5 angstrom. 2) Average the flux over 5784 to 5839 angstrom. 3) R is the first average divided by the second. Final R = 0.9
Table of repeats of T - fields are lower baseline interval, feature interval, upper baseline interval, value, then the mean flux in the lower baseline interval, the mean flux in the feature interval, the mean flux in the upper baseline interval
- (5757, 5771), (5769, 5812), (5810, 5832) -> 1.0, 25.9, 25.8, 26.9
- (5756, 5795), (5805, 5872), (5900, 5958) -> -2.6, 25.5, 26.7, 26.1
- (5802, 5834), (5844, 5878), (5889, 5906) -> -2.4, 27.3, 26.5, 22.5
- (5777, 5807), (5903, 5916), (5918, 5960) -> 0.3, 25.6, 25.6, 26.2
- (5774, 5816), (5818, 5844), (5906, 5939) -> -1.5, 25.8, 27.3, 25.7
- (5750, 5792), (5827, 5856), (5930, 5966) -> -0.9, 25.5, 26.8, 26.7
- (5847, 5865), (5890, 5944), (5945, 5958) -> 3.9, 26.1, 24.9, 27.3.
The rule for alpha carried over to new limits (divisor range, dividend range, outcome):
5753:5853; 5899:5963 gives 1.03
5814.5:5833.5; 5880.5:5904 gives 0.85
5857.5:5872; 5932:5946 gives 1.05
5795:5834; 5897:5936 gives 0.97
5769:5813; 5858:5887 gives 1.04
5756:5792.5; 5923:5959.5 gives 1.10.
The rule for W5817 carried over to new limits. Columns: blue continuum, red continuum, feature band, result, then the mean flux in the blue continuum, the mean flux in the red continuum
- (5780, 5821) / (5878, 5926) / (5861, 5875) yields -1.1 angstrom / 26.2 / 24.1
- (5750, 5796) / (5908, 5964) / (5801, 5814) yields -0.5 angstrom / 25.7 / 26.1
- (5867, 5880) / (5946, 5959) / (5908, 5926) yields 0.9 angstrom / 26.6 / 26.9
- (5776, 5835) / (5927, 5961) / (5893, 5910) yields 1.4 angstrom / 26.4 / 26.4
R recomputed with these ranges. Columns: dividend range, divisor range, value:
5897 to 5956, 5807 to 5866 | 0.97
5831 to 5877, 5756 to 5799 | 1.05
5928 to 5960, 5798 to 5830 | 0.99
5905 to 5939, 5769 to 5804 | 1.01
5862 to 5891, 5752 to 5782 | 0.98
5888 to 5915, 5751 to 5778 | 0.90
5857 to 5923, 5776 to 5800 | 0.98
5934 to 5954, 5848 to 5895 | 1.08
